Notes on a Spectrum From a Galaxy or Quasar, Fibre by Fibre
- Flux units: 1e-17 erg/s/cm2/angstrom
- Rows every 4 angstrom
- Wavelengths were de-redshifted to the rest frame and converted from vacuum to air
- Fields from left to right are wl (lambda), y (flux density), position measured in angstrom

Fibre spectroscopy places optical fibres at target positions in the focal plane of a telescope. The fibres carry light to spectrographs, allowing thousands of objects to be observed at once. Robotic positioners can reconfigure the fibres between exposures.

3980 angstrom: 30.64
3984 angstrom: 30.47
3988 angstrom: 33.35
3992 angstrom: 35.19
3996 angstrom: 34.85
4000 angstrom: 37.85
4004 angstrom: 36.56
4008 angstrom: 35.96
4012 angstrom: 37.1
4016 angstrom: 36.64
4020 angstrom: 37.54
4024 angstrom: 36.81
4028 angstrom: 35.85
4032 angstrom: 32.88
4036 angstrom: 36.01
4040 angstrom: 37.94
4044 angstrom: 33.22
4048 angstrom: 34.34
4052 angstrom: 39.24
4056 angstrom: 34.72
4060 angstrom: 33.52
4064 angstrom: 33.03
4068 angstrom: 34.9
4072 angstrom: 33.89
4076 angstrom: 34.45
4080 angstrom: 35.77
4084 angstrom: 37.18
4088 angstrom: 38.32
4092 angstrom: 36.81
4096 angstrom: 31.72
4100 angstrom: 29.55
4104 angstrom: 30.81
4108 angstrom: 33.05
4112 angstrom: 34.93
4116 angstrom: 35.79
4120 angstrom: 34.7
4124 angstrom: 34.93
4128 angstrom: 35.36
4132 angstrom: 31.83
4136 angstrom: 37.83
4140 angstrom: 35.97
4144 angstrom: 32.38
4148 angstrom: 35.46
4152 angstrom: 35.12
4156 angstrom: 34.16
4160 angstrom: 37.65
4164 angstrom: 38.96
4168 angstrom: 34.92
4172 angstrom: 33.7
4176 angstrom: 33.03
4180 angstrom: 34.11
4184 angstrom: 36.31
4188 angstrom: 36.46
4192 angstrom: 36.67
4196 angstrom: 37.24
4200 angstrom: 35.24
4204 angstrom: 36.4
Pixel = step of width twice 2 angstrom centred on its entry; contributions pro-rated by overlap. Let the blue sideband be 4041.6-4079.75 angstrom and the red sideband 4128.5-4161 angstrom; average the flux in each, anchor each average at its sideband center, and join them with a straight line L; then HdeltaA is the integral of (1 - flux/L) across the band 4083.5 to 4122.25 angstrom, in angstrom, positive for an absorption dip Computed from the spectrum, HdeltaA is 0.7 angstrom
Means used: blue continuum 34.7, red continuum 35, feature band 34.2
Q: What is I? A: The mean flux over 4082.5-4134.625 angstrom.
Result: 34.2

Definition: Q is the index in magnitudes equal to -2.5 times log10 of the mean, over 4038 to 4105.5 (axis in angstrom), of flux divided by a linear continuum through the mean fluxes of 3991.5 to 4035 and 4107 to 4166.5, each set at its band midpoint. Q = 0.031 mag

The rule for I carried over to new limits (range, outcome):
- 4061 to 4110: 34.1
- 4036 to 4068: 35.2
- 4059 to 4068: 33.6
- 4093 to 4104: 31.2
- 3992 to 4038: 36.1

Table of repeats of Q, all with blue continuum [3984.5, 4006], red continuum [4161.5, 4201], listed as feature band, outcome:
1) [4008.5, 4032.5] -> -0.03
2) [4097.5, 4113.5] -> 0.11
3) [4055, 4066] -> 0.05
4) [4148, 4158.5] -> 0.02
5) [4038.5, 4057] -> -0.02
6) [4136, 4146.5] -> 0.02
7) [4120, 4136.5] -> 0.03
